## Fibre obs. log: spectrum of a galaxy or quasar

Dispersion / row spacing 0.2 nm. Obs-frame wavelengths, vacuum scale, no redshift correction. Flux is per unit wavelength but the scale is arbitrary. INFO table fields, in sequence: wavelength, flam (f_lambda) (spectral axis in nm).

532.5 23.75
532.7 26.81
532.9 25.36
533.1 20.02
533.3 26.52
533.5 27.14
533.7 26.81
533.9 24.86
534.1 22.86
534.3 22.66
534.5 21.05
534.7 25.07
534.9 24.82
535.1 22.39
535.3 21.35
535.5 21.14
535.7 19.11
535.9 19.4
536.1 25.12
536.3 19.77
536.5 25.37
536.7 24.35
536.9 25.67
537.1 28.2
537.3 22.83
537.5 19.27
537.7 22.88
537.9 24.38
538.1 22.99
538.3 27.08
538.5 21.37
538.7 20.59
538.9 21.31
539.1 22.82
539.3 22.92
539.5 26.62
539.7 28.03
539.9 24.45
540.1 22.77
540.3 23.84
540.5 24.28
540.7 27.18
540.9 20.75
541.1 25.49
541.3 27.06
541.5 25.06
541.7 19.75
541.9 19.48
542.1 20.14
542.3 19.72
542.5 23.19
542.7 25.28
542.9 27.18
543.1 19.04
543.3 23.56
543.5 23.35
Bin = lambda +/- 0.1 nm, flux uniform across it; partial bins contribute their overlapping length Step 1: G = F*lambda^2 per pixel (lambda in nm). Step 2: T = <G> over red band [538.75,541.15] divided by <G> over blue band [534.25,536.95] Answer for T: 1.1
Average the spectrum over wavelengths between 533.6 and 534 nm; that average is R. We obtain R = 25.8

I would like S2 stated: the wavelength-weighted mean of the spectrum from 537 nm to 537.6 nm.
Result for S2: 23.4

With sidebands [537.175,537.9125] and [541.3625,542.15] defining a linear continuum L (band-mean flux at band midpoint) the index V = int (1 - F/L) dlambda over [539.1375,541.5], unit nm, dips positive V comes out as -0.33 nm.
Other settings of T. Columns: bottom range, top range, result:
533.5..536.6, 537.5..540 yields 1.04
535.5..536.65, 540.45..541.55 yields 1.17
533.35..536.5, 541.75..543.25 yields 0.98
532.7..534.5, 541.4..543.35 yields 0.94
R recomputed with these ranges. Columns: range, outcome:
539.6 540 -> 26.2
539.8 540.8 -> 24.5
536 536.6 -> 23.4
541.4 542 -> 21.4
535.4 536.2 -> 21.2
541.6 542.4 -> 19.8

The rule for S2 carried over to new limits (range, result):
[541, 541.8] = 24.3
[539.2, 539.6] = 24.8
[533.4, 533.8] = 27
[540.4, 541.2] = 24.4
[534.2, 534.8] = 22.9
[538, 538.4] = 25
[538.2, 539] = 22.6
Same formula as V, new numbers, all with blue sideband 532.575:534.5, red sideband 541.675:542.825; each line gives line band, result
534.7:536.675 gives 0.126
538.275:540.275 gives -0.101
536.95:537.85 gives -0.011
